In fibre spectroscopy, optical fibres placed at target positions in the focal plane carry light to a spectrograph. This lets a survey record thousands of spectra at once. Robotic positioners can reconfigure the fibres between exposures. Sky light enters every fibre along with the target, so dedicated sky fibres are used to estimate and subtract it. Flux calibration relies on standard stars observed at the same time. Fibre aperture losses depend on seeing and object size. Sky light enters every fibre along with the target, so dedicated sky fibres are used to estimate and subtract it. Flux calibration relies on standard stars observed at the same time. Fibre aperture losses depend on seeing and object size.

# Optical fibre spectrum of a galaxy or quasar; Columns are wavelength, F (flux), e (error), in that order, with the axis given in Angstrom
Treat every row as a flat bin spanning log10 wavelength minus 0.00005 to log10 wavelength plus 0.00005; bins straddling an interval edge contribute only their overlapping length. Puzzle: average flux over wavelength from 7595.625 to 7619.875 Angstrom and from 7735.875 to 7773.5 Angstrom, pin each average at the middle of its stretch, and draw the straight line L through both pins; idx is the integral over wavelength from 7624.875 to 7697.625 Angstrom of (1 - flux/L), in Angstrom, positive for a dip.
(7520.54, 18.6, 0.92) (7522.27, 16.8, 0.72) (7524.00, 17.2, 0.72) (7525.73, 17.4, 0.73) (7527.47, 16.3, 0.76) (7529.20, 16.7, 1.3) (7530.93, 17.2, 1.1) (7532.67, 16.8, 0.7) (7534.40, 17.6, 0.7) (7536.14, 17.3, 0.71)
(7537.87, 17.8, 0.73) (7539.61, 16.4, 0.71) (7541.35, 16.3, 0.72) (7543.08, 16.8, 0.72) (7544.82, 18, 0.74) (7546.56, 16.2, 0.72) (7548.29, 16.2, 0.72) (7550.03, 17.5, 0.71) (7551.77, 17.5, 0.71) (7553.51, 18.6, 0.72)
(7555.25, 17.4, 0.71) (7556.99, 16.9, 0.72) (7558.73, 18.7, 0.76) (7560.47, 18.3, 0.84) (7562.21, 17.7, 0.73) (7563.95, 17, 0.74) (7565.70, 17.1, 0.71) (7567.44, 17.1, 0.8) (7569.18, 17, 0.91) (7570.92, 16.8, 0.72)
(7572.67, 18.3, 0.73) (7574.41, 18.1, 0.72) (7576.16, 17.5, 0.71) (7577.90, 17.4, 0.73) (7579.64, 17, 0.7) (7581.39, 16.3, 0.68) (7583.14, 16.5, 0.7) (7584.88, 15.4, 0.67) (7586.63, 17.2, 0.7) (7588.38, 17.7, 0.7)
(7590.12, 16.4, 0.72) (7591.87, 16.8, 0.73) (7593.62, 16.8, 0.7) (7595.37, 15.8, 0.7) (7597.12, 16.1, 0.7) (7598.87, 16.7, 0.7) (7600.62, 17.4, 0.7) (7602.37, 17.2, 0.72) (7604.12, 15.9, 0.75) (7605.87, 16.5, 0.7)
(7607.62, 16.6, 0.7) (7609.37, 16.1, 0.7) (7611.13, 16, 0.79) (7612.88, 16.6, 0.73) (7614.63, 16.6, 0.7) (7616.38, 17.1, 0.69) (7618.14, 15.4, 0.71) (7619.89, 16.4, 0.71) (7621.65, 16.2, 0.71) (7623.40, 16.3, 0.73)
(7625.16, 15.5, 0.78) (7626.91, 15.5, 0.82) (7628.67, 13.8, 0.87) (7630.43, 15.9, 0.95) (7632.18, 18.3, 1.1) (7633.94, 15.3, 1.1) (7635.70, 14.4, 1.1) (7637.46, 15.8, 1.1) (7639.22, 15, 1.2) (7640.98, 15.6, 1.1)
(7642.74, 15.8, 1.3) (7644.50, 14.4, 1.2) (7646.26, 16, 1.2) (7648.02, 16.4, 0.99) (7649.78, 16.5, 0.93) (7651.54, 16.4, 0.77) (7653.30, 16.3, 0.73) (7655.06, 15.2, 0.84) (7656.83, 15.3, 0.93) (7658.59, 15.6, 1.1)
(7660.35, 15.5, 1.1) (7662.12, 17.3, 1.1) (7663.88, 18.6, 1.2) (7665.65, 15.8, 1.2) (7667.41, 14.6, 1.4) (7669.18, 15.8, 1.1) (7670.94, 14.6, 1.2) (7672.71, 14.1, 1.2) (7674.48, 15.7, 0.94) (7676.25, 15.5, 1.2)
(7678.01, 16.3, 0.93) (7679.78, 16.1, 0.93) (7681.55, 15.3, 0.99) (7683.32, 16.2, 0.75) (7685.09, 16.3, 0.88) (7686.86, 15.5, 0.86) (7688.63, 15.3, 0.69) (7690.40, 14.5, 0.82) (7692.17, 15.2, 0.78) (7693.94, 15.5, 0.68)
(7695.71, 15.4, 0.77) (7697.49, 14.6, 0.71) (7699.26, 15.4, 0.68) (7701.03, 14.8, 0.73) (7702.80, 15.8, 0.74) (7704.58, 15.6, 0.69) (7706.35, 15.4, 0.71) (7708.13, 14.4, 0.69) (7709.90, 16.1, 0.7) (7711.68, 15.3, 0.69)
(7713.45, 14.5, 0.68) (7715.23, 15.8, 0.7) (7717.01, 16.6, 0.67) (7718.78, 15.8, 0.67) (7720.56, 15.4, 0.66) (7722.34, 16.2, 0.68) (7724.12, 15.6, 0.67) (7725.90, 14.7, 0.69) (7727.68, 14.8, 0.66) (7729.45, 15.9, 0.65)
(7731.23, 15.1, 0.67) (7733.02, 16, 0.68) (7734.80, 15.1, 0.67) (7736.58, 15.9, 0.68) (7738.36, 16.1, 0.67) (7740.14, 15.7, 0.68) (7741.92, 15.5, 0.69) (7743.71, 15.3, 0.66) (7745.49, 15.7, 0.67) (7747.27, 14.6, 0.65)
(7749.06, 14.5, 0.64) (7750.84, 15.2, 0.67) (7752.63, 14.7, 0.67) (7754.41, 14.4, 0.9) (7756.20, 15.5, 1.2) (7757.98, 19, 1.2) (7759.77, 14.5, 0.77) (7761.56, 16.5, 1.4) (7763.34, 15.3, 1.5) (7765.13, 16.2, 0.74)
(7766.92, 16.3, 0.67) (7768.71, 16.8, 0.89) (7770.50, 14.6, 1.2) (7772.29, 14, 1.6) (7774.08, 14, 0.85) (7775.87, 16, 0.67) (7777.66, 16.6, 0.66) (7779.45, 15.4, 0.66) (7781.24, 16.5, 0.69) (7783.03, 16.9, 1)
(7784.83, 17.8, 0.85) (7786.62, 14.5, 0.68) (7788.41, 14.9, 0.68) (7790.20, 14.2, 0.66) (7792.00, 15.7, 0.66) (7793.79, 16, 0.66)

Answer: 2.1 Angstrom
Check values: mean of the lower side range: 16.5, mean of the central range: 15.6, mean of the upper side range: 15.5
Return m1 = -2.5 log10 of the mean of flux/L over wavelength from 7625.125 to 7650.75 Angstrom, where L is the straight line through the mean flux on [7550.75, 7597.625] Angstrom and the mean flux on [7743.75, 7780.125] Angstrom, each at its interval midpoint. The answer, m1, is 0.066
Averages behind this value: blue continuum 17.2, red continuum 15.5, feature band 15.6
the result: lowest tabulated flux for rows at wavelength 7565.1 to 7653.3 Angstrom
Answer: 13.8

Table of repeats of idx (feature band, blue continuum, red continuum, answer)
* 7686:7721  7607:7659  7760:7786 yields 1.2 Angstrom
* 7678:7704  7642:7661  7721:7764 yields 0.3 Angstrom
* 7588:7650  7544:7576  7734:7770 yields 2.9 Angstrom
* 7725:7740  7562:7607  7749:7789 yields 0.4 Angstrom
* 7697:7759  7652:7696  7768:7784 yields 0.8 Angstrom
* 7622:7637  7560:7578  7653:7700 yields 0.7 Angstrom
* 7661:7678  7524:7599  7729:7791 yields 0.5 Angstrom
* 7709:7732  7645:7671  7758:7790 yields 0.5 Angstrom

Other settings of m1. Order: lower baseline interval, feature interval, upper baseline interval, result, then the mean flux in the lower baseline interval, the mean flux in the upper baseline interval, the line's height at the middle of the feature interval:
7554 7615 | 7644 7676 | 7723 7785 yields 0.04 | 17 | 15.6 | 16.3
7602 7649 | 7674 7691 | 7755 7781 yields 0.01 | 15.9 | 15.8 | 15.9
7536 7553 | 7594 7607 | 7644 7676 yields -0.01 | 17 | 15.8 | 16.4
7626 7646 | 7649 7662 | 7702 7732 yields -0.03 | 15.5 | 15.5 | 15.5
